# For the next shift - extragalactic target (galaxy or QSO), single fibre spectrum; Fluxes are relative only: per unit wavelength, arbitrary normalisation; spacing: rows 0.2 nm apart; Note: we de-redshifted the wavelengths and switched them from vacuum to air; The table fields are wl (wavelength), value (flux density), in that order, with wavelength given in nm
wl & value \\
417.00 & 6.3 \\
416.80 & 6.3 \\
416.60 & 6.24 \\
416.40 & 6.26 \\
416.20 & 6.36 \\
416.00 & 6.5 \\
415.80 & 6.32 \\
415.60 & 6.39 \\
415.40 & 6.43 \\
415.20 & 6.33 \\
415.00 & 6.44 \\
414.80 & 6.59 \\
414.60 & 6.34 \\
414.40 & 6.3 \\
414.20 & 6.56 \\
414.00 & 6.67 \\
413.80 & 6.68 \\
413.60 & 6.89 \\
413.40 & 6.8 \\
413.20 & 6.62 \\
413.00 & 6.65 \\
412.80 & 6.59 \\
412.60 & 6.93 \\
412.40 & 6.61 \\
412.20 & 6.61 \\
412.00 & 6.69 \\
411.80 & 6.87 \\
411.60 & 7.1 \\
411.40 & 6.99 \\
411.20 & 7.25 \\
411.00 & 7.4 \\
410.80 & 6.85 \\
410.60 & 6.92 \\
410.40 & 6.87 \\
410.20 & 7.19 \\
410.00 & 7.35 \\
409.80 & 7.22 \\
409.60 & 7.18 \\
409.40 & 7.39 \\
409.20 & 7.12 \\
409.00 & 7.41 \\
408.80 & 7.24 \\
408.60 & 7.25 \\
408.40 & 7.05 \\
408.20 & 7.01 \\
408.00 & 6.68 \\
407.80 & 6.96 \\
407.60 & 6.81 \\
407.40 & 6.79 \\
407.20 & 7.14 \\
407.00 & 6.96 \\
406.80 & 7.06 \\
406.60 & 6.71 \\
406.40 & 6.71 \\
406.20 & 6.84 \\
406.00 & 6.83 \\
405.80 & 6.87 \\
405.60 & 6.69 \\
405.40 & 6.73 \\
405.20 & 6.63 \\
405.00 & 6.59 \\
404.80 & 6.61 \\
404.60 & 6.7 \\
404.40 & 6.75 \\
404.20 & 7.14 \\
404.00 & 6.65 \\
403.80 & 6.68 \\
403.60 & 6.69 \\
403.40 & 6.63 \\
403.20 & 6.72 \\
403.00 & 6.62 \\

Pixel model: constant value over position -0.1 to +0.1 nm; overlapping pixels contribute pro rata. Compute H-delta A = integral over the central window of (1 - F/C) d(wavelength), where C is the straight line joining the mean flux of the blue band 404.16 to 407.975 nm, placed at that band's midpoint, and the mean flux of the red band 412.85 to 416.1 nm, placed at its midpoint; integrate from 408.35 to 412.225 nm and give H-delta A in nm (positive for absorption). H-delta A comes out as -0.25 nm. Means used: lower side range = 6.81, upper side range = 6.53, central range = 7.11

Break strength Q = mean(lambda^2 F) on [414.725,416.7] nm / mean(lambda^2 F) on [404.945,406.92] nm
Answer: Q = 1.0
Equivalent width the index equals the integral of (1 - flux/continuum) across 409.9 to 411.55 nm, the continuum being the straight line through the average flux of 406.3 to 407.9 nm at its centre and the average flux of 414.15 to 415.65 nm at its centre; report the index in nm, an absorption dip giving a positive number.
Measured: -0.11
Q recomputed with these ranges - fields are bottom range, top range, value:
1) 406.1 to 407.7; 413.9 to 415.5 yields 0.98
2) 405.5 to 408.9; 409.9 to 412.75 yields 1.03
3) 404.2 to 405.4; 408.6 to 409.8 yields 1.11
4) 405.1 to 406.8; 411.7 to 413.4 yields 1.02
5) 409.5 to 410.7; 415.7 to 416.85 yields 0.92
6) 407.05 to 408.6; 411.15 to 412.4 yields 1.01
